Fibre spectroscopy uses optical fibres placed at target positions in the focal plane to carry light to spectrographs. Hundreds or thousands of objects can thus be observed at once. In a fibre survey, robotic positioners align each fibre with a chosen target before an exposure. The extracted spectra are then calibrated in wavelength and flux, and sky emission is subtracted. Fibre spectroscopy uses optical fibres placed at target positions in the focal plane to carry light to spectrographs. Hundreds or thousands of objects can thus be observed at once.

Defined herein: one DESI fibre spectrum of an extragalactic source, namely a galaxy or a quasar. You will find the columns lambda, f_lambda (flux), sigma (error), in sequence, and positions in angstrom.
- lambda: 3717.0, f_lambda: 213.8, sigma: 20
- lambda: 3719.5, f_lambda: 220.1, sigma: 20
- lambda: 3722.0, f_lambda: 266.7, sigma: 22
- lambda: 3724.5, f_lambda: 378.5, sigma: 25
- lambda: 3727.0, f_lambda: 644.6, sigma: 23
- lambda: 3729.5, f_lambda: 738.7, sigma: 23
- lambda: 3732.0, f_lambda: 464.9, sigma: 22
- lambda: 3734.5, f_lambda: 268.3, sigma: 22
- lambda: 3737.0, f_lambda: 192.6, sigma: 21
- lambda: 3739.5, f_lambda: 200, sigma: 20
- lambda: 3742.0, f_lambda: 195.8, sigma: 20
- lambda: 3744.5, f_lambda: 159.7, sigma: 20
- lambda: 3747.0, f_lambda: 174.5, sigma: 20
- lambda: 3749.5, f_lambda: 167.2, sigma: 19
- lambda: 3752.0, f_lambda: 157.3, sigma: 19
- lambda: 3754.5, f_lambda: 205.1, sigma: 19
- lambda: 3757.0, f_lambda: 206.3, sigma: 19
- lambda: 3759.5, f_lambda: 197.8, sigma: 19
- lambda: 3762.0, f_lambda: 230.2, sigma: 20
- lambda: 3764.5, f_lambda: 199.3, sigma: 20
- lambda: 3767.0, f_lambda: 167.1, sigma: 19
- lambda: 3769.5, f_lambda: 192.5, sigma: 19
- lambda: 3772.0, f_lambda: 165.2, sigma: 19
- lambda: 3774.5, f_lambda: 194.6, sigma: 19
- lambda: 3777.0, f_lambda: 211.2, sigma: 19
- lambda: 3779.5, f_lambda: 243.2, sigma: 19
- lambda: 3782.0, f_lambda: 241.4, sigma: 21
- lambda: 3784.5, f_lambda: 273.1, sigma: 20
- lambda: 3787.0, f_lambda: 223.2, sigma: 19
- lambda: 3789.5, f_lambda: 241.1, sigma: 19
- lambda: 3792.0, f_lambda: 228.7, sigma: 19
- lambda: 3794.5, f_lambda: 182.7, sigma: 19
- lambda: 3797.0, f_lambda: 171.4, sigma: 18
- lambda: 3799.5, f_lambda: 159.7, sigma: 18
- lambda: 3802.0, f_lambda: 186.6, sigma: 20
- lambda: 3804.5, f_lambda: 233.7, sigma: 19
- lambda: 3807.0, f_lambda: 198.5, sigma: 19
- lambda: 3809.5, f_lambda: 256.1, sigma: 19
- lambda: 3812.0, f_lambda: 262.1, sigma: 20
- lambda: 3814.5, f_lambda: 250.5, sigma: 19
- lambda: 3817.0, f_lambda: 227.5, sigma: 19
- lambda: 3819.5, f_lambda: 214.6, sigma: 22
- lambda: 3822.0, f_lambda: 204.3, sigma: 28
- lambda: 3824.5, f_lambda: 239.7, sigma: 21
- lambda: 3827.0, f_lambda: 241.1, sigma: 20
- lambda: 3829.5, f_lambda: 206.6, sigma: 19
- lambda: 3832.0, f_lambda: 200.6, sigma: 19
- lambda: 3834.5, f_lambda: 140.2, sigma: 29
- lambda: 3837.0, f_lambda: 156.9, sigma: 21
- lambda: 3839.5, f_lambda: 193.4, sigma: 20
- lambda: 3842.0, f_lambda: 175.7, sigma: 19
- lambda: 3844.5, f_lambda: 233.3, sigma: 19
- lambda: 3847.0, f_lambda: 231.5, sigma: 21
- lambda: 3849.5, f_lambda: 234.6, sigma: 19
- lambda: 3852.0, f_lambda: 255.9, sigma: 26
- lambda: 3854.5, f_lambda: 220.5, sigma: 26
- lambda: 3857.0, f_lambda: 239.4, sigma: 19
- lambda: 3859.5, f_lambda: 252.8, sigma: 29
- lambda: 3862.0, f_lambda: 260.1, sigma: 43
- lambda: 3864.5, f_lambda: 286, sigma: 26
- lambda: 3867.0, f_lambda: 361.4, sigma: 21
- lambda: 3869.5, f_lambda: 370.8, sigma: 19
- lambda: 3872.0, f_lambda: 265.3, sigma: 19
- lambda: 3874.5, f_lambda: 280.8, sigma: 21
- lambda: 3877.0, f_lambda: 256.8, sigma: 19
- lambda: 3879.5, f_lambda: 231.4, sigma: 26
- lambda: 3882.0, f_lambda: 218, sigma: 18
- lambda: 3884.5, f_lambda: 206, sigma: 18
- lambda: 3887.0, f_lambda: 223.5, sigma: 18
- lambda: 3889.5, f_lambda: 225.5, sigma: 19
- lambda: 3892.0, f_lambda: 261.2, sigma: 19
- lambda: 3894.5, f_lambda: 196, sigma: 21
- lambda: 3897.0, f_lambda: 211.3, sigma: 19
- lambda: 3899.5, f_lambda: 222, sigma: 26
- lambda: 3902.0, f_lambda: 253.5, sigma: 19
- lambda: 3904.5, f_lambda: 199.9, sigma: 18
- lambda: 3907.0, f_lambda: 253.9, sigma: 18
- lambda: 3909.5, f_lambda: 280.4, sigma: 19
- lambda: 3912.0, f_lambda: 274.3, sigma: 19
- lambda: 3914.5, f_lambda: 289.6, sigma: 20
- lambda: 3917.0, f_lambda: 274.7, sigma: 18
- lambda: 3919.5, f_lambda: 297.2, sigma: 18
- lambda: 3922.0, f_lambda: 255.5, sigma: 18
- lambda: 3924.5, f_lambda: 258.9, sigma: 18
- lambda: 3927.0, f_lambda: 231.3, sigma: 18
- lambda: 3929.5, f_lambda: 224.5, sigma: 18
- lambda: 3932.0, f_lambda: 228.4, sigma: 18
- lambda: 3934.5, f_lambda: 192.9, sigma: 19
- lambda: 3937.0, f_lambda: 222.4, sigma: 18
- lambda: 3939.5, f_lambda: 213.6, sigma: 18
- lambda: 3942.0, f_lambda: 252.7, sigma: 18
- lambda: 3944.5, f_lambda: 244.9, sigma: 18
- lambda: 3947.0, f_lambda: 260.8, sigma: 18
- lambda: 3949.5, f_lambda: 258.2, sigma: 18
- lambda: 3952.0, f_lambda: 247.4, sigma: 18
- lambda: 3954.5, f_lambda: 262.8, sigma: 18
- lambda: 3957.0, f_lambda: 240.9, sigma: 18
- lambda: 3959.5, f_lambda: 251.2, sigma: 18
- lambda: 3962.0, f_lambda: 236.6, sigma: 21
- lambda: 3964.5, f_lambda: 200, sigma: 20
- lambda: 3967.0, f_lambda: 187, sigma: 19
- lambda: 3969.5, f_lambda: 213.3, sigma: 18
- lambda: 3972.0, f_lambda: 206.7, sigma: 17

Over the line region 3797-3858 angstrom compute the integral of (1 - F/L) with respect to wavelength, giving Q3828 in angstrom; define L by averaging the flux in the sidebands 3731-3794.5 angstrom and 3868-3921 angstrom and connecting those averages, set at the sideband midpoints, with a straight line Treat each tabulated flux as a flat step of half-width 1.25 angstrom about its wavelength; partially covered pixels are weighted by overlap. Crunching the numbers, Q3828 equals 5.0 angstrom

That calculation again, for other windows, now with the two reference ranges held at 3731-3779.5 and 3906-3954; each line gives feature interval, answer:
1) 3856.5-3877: -4.7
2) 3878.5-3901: 1.8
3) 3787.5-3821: 0.5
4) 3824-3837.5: 1.7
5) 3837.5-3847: 1.2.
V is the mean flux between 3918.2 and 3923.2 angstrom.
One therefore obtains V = 277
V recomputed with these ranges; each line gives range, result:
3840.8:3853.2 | 226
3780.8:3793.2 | 242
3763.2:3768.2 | 184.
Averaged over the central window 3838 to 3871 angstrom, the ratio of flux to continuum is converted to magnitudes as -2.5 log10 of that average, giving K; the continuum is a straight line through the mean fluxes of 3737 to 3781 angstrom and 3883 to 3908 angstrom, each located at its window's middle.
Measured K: -0.18 mag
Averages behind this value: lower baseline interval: 192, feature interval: 254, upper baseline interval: 225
